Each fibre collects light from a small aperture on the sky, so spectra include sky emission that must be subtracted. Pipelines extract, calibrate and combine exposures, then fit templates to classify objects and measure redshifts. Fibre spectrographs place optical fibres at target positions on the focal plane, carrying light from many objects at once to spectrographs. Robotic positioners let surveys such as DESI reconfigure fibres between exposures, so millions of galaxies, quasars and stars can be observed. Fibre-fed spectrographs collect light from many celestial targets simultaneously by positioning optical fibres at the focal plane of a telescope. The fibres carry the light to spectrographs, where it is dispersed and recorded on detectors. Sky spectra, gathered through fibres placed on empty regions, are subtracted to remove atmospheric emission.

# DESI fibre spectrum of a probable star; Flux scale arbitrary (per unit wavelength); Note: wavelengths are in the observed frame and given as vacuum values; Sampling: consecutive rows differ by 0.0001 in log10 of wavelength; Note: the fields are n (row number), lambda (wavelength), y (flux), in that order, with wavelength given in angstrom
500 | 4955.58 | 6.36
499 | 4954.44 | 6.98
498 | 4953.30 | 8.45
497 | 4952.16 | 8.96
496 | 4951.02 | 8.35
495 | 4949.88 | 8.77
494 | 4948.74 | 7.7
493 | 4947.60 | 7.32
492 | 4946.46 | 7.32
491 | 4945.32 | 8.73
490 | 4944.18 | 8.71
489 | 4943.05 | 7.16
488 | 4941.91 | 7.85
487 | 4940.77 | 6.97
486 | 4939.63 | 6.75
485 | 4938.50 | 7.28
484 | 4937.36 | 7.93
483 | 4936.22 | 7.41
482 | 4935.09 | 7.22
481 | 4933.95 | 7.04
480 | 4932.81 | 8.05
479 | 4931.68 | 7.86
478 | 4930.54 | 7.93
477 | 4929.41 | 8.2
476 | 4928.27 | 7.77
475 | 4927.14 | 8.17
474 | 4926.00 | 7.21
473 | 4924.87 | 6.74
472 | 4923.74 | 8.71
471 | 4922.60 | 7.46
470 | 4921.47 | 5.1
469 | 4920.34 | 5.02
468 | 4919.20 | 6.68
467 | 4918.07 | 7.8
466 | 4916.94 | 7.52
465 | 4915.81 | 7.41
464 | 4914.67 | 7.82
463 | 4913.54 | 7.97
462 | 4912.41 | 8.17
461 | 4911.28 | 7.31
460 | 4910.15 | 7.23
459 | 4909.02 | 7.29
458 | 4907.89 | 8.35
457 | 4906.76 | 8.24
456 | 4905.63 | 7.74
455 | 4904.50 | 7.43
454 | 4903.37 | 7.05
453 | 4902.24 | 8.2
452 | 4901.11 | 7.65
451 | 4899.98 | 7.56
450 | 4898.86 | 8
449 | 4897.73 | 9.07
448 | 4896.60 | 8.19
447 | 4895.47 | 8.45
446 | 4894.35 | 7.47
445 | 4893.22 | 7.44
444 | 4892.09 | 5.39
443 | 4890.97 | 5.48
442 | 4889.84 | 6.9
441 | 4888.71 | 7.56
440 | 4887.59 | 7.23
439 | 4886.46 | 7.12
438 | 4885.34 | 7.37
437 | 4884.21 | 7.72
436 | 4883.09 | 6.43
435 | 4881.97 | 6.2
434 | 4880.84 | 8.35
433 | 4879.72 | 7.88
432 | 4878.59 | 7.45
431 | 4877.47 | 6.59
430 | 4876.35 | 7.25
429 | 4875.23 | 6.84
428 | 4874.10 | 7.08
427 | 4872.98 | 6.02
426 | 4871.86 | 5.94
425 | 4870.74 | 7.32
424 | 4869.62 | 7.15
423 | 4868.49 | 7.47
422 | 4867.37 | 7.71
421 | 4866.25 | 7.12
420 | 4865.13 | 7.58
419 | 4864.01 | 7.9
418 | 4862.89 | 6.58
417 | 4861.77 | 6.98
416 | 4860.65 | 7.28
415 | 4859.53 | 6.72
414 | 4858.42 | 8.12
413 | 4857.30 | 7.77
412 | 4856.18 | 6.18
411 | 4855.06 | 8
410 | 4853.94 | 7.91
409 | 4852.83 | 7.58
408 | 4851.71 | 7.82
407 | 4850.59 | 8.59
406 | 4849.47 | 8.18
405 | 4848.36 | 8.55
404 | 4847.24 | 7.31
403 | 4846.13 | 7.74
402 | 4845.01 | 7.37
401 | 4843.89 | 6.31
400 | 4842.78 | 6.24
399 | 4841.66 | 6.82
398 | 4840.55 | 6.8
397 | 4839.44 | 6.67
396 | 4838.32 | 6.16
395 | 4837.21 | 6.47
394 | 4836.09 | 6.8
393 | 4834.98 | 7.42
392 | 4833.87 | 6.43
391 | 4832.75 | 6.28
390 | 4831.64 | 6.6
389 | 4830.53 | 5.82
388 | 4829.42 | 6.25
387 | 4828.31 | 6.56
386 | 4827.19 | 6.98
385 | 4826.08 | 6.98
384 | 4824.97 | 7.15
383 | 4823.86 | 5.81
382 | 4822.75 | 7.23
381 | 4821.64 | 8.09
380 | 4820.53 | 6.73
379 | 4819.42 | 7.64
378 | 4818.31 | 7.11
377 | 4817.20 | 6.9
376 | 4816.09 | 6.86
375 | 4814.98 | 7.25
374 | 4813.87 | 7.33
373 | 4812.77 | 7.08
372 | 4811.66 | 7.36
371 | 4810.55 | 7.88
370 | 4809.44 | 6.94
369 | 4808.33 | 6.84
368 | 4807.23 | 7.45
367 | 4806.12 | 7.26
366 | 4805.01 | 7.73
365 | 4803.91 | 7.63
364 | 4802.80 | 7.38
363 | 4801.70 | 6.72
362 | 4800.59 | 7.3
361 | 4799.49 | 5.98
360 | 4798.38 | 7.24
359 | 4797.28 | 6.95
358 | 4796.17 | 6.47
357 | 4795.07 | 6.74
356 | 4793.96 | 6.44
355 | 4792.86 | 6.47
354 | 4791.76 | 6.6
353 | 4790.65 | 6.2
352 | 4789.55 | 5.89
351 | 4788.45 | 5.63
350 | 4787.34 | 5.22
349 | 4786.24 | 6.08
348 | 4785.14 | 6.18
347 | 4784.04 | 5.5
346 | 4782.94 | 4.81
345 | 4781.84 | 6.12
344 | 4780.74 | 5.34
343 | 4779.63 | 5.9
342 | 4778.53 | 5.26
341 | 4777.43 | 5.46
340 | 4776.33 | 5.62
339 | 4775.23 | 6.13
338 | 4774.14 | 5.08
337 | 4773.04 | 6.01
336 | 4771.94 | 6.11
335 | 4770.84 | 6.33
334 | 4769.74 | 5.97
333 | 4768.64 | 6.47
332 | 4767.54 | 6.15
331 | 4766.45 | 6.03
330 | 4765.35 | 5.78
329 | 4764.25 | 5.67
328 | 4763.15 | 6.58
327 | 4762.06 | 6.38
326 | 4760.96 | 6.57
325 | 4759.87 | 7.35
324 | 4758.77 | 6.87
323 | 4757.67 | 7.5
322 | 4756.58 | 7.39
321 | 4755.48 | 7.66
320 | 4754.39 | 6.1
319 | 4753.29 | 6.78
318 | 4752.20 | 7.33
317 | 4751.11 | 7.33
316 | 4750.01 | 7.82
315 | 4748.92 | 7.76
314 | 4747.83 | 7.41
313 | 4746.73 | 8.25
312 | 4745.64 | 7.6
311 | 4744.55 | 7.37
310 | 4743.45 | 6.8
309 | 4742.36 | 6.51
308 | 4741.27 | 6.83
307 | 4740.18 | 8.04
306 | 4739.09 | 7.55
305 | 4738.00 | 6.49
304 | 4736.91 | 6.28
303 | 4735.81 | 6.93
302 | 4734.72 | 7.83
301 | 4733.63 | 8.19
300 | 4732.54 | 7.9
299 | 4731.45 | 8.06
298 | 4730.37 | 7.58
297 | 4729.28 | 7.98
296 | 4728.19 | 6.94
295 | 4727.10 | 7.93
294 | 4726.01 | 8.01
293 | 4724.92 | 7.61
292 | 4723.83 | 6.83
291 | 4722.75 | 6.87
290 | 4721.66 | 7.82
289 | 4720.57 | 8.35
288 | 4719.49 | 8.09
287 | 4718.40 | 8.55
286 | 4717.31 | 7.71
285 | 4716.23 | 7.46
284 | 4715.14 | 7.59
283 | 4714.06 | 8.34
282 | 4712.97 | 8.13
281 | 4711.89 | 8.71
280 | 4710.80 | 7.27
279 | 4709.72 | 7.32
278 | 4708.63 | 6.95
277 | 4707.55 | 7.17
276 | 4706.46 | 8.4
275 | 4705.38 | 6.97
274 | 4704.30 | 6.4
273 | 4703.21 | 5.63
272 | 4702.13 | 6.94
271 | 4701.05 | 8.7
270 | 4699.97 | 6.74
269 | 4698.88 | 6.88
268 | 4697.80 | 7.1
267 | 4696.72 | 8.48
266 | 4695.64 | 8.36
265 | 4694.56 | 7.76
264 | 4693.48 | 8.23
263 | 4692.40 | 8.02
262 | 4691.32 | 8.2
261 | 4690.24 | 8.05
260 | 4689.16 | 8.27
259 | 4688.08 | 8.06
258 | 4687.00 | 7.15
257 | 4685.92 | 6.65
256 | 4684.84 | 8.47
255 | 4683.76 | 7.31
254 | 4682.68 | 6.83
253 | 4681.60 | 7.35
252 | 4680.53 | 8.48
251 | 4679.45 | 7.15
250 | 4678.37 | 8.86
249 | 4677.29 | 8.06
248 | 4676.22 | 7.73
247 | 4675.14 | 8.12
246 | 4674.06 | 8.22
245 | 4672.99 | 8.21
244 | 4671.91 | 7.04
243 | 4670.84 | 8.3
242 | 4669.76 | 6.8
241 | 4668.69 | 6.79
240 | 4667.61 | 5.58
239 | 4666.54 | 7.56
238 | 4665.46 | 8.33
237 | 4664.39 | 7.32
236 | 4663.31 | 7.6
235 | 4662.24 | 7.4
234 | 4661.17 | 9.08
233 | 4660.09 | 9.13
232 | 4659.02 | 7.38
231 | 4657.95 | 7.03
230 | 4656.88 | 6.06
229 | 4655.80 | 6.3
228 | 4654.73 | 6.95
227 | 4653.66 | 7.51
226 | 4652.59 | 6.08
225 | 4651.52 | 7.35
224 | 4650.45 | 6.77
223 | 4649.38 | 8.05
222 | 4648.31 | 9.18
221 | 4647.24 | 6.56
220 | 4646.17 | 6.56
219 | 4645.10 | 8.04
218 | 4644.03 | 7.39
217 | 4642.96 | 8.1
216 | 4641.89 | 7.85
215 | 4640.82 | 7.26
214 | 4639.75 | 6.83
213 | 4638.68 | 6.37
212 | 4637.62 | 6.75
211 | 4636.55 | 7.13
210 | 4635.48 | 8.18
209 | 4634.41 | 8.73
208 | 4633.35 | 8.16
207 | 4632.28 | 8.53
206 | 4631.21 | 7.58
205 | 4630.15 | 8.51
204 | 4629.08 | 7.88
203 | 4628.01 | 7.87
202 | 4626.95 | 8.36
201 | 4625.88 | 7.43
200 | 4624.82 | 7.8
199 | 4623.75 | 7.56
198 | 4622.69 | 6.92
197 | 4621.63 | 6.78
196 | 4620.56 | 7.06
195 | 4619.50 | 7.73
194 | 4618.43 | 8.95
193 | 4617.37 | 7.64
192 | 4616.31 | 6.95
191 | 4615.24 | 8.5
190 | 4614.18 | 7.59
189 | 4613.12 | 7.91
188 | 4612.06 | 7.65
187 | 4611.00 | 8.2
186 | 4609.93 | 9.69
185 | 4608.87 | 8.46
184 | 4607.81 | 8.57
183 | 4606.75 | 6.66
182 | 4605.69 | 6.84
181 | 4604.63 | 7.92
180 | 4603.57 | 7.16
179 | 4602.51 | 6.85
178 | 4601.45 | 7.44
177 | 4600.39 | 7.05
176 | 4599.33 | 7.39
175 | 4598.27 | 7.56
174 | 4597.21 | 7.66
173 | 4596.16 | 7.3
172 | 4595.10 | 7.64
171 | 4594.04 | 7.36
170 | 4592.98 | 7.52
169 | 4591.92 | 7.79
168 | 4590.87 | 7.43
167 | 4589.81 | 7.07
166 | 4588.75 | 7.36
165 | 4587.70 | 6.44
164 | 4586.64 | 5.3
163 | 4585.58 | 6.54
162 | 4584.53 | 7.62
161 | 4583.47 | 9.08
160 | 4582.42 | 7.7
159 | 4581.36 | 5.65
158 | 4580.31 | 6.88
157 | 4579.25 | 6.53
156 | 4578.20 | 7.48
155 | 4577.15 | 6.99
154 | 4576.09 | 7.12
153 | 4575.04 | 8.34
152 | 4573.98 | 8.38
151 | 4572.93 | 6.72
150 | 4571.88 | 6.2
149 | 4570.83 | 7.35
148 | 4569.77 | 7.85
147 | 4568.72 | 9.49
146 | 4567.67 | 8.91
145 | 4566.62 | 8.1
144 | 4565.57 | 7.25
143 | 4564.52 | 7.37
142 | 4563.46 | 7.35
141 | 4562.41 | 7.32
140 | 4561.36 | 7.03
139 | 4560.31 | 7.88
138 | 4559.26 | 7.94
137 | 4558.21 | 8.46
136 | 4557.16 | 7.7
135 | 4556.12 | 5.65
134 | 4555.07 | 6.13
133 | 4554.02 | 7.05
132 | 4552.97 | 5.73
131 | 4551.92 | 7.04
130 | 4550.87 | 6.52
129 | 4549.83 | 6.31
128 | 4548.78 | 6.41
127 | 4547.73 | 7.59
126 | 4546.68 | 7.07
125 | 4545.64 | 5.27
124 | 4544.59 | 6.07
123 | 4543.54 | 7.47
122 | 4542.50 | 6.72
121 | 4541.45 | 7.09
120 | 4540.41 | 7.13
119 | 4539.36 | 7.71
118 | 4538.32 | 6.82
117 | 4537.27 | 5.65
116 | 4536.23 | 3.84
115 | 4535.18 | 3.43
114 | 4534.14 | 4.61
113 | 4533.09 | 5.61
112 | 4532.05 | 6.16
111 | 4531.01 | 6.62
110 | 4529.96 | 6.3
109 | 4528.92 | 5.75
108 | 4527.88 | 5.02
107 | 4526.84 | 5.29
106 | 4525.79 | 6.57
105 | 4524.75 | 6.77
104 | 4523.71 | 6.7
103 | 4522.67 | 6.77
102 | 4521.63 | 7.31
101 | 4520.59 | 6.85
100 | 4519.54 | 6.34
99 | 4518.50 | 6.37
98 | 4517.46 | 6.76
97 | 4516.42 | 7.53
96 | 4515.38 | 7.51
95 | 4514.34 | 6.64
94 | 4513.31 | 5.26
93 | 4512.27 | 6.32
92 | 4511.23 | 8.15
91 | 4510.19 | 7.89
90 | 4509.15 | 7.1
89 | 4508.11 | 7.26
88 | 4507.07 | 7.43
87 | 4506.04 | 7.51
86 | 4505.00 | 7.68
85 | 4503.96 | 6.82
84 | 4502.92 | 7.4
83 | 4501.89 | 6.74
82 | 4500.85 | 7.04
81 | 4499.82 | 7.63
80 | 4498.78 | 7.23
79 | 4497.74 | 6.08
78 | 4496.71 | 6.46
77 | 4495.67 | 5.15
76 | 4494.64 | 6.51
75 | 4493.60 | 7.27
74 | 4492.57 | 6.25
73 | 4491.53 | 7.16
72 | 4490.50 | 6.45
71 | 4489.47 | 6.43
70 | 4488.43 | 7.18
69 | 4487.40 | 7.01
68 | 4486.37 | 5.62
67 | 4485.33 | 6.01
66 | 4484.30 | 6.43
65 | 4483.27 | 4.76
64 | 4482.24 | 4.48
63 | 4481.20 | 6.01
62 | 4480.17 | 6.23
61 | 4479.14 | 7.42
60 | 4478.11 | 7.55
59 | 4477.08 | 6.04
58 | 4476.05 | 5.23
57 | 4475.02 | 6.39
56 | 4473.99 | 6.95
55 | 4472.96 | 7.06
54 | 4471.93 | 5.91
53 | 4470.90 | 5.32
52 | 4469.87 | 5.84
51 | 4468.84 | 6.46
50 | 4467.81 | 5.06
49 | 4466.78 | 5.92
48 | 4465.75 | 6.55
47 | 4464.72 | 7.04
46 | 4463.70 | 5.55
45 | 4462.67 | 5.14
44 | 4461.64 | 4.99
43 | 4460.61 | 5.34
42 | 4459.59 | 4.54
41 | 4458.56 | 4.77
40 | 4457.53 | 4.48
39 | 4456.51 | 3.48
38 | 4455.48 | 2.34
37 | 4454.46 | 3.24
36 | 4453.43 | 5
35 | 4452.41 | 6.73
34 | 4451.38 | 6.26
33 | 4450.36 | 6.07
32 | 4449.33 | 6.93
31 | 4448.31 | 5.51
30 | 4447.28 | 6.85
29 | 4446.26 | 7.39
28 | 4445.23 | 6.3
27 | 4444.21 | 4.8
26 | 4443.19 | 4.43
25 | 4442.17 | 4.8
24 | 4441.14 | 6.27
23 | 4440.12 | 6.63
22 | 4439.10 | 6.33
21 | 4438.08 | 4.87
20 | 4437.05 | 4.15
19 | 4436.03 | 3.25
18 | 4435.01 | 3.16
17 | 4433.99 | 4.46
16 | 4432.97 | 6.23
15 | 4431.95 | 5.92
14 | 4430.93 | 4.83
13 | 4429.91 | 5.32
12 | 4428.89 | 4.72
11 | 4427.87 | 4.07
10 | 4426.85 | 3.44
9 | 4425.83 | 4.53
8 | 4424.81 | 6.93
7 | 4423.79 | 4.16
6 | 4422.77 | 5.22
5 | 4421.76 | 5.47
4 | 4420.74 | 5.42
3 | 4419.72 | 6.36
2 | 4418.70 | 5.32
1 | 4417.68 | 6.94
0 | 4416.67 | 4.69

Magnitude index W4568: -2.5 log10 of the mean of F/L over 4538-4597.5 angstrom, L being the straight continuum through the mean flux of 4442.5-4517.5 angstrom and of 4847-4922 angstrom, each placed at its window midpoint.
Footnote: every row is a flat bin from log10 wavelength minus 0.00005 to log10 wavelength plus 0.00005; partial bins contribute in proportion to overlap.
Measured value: -0.12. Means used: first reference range 6.19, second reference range 7.36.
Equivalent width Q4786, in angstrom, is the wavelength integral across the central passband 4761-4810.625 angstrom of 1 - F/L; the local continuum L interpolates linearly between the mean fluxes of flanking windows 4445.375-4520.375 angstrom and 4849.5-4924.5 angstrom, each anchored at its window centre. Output 5.46 angstrom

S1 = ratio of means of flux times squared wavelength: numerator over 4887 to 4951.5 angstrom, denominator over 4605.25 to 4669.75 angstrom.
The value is 1.1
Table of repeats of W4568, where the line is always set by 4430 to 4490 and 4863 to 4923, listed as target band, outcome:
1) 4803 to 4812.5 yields -0.062 mag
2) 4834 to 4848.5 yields 0.028 mag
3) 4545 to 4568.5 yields -0.187 mag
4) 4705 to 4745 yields -0.140 mag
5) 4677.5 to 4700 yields -0.192 mag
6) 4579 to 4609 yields -0.182 mag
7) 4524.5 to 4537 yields 0.080 mag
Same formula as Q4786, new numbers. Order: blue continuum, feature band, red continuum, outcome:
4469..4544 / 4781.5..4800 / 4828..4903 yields 2.3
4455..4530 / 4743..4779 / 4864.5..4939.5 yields 1.8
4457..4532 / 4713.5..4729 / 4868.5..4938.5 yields -1.8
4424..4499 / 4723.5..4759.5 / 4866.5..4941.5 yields -3.5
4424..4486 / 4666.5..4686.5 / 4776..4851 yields -4.2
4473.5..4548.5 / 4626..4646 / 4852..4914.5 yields -2.7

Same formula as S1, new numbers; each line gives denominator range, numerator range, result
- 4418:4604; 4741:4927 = 1.25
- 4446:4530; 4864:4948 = 1.41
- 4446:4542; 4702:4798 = 1.24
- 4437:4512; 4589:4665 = 1.32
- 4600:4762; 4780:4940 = 1.02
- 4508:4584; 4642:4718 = 1.17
